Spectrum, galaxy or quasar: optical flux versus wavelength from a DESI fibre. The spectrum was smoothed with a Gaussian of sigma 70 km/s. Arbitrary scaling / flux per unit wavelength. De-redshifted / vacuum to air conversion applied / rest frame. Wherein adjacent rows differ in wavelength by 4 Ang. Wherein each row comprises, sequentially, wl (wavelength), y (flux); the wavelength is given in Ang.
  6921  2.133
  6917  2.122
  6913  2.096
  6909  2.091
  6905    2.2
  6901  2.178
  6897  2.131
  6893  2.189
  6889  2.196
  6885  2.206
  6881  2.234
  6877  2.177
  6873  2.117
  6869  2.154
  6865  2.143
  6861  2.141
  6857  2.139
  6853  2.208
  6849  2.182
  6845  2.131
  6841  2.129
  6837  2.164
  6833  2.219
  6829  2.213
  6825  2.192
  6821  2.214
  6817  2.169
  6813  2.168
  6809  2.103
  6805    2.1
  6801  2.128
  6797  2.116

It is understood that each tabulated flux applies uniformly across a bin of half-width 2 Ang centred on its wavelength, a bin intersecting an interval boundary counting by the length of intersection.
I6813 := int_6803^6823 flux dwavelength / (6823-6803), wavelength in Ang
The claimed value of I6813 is 2.15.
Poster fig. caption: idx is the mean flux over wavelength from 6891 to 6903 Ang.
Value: 2.17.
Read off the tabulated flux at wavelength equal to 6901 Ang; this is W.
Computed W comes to 2.178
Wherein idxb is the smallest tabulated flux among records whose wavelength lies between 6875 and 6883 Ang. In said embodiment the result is 2.177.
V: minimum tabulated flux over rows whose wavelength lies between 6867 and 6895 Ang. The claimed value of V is 2.117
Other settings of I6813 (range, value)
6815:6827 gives 2.19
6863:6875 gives 2.14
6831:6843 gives 2.17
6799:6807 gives 2.11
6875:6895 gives 2.2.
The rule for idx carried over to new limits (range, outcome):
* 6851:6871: 2.16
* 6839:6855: 2.16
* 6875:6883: 2.21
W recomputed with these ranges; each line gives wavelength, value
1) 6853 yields 2.208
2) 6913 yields 2.096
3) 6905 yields 2.2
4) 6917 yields 2.122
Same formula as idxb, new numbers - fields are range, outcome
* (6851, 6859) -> 2.139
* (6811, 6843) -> 2.129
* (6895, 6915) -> 2.091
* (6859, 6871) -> 2.141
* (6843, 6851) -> 2.131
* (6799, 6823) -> 2.1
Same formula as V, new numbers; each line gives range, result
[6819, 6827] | 2.192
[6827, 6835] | 2.213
